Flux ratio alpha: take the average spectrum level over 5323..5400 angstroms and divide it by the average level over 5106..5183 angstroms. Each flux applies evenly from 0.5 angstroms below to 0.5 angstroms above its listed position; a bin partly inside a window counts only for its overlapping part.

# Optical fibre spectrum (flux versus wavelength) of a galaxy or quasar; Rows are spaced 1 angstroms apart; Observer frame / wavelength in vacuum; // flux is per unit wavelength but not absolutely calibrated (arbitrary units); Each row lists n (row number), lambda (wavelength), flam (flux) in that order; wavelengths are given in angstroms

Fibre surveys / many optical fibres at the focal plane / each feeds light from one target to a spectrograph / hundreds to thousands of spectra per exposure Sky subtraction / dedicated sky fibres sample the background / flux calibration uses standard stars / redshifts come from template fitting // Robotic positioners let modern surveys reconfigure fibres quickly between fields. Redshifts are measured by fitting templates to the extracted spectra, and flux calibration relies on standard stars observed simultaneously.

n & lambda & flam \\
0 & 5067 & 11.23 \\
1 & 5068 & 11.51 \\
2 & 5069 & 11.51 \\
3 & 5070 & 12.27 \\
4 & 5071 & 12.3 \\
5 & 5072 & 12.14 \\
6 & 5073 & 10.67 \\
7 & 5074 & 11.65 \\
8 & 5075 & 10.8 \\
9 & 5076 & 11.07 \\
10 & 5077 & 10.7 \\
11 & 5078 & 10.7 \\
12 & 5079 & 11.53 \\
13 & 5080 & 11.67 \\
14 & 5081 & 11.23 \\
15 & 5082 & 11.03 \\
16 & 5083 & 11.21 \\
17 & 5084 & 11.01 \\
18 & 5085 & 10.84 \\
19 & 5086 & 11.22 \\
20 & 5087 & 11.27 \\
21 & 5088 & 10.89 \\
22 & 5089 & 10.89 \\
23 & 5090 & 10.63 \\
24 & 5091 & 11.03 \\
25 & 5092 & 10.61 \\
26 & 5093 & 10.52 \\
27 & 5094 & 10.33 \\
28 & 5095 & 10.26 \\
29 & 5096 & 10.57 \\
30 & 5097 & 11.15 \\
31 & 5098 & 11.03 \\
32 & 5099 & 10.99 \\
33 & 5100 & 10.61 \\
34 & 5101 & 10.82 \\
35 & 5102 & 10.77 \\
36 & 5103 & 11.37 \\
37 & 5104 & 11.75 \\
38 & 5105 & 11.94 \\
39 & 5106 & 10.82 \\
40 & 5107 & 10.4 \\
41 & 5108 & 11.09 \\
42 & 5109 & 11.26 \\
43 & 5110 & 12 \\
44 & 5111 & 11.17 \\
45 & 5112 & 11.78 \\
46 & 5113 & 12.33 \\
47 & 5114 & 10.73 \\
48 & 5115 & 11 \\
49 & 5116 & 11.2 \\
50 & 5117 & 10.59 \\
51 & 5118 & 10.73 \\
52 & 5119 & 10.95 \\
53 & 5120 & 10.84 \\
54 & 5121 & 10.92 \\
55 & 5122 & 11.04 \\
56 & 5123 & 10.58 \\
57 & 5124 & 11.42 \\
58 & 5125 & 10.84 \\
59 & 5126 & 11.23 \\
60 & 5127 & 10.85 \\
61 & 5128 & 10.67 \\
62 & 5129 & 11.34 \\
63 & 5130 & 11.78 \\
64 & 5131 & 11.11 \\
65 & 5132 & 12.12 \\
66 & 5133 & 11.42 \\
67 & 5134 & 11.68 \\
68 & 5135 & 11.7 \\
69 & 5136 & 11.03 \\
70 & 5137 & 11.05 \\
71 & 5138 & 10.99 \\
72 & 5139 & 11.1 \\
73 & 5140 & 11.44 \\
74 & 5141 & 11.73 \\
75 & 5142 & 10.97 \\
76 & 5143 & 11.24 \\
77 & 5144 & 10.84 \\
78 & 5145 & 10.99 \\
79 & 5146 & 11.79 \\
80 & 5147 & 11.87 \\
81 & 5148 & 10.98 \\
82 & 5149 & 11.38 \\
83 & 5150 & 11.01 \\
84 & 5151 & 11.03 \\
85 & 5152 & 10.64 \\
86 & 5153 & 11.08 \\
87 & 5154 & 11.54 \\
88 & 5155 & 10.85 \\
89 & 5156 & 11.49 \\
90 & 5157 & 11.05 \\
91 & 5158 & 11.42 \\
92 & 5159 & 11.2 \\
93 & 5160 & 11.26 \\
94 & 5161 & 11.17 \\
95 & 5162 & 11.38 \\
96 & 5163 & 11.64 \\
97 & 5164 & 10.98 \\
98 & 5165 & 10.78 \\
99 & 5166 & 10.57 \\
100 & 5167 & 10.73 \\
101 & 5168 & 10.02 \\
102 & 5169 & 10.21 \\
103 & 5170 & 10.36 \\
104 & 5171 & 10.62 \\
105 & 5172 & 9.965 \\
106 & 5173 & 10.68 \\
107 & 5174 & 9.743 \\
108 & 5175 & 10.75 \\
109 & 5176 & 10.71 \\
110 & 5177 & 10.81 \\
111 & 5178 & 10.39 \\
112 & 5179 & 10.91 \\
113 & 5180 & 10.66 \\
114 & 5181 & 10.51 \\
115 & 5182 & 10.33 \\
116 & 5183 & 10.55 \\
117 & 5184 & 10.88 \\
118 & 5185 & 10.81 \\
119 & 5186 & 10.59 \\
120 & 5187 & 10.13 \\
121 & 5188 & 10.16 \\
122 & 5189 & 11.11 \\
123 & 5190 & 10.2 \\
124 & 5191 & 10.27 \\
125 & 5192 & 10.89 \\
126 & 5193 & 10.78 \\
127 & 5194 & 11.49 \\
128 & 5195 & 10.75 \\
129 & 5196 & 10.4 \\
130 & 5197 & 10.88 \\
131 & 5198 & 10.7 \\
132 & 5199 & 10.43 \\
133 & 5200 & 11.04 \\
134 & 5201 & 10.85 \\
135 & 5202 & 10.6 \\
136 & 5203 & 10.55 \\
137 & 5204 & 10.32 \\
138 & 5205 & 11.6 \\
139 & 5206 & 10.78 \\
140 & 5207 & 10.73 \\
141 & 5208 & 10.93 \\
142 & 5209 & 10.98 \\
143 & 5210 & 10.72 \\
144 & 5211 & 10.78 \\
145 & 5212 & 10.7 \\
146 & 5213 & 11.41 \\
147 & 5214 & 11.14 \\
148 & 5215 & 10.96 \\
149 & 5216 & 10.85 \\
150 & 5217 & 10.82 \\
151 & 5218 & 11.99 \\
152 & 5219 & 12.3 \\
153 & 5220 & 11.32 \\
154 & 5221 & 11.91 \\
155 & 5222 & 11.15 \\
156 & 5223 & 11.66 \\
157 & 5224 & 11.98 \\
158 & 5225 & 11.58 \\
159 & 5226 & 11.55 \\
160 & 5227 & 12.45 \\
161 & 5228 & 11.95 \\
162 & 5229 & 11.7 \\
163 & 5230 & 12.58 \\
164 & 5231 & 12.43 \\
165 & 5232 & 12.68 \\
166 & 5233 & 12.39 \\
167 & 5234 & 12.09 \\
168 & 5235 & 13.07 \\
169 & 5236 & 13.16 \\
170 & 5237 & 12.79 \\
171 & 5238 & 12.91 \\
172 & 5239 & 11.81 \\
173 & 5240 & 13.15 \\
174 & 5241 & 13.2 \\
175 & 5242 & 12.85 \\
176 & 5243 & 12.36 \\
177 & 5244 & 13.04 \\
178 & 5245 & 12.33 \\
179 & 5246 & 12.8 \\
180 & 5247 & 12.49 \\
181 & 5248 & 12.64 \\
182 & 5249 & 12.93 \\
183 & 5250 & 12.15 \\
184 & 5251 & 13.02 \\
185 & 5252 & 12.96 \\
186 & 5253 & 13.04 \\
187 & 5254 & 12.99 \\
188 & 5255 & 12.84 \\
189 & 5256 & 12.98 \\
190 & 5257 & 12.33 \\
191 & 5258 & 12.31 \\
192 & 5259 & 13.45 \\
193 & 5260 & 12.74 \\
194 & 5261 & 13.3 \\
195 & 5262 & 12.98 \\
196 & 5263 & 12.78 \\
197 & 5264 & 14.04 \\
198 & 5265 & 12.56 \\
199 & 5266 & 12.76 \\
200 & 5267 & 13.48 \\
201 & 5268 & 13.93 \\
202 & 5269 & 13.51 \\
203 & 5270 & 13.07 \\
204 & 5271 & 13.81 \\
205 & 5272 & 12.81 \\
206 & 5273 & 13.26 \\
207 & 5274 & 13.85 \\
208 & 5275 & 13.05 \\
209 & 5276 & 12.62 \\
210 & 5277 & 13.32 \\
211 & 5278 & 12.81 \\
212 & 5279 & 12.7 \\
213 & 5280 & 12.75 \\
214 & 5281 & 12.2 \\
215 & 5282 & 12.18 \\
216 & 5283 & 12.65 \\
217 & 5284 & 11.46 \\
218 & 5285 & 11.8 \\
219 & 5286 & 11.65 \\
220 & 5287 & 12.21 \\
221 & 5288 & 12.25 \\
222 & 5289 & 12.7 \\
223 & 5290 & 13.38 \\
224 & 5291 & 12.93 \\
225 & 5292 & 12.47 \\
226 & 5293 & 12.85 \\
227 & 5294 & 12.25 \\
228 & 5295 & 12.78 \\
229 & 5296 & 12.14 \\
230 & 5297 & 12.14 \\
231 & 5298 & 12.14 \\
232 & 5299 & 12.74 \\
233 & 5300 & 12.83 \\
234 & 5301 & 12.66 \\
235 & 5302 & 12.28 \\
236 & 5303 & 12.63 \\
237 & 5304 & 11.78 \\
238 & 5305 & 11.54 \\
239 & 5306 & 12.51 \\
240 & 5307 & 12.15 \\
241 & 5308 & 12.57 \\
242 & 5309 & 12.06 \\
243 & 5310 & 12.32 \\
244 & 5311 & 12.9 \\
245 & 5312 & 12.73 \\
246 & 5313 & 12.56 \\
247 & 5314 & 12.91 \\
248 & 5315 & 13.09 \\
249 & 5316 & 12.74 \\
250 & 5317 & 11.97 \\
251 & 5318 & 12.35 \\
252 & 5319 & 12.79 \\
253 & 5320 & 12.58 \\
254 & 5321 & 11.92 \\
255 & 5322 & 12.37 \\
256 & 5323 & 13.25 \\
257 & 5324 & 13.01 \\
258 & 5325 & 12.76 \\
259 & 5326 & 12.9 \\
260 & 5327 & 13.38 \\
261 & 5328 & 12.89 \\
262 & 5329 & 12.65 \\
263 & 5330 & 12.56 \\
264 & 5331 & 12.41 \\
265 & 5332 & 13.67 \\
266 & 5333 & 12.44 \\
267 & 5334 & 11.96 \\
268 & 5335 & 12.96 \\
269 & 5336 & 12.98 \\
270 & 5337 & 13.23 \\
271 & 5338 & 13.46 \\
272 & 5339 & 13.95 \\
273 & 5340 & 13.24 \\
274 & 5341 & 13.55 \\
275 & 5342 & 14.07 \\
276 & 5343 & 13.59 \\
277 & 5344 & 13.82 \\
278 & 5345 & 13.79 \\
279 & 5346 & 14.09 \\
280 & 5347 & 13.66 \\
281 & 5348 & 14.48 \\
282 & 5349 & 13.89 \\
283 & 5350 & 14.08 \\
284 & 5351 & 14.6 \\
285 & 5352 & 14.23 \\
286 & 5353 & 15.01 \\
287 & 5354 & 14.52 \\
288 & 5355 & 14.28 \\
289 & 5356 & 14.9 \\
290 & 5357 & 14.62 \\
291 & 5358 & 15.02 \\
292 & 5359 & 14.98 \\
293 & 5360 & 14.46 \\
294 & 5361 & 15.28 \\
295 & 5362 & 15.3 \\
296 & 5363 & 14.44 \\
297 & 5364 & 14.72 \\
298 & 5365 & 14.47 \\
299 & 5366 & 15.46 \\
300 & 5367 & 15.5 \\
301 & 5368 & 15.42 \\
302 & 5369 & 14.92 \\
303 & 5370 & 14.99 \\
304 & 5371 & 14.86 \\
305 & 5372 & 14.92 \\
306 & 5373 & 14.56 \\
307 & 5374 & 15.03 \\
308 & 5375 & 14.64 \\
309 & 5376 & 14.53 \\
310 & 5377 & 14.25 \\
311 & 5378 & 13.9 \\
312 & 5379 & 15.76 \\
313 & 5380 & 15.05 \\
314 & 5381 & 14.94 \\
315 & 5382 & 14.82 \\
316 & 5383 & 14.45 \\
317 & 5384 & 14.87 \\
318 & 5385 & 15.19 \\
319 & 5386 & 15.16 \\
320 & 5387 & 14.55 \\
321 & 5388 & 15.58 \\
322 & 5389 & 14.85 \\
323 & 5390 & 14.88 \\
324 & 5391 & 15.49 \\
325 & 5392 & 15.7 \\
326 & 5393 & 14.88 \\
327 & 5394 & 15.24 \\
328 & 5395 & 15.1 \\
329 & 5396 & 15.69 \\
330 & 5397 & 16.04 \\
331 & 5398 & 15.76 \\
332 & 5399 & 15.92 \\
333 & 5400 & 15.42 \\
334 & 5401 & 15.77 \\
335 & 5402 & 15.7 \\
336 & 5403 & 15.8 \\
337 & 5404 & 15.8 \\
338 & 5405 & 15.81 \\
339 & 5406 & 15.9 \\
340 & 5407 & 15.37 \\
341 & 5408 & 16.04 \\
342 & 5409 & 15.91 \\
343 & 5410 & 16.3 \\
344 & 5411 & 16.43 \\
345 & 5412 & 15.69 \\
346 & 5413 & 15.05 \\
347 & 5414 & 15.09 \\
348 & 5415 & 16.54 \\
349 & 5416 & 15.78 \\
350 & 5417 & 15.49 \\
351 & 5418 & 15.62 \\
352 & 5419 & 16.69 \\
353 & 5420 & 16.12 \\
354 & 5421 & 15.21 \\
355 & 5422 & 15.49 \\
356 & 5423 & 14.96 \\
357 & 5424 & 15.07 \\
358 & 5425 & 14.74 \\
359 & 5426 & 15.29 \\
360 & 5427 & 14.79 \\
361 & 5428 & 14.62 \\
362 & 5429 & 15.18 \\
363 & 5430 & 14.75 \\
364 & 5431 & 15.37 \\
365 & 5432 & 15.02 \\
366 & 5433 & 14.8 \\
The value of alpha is 1.3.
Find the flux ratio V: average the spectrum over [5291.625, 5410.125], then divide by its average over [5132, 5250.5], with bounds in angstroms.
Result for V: 1.24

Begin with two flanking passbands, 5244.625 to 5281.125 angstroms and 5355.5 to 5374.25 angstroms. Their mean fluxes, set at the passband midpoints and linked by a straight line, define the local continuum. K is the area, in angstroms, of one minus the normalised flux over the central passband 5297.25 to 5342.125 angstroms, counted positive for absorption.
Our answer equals 4.35 angstroms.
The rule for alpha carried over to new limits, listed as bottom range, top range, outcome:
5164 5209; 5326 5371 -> 1.32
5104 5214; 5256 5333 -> 1.16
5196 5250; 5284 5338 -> 1.07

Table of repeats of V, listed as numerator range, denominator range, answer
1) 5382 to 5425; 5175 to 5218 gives 1.44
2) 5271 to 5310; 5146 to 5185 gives 1.15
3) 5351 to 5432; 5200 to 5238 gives 1.32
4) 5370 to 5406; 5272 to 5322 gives 1.21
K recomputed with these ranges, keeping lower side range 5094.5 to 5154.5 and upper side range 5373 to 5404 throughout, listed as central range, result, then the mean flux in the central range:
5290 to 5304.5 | 1.34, 12.5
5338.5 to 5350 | 0.52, 13.8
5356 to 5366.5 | -0.09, 14.9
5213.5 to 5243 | 1.51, 12.1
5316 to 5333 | 1.78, 12.7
